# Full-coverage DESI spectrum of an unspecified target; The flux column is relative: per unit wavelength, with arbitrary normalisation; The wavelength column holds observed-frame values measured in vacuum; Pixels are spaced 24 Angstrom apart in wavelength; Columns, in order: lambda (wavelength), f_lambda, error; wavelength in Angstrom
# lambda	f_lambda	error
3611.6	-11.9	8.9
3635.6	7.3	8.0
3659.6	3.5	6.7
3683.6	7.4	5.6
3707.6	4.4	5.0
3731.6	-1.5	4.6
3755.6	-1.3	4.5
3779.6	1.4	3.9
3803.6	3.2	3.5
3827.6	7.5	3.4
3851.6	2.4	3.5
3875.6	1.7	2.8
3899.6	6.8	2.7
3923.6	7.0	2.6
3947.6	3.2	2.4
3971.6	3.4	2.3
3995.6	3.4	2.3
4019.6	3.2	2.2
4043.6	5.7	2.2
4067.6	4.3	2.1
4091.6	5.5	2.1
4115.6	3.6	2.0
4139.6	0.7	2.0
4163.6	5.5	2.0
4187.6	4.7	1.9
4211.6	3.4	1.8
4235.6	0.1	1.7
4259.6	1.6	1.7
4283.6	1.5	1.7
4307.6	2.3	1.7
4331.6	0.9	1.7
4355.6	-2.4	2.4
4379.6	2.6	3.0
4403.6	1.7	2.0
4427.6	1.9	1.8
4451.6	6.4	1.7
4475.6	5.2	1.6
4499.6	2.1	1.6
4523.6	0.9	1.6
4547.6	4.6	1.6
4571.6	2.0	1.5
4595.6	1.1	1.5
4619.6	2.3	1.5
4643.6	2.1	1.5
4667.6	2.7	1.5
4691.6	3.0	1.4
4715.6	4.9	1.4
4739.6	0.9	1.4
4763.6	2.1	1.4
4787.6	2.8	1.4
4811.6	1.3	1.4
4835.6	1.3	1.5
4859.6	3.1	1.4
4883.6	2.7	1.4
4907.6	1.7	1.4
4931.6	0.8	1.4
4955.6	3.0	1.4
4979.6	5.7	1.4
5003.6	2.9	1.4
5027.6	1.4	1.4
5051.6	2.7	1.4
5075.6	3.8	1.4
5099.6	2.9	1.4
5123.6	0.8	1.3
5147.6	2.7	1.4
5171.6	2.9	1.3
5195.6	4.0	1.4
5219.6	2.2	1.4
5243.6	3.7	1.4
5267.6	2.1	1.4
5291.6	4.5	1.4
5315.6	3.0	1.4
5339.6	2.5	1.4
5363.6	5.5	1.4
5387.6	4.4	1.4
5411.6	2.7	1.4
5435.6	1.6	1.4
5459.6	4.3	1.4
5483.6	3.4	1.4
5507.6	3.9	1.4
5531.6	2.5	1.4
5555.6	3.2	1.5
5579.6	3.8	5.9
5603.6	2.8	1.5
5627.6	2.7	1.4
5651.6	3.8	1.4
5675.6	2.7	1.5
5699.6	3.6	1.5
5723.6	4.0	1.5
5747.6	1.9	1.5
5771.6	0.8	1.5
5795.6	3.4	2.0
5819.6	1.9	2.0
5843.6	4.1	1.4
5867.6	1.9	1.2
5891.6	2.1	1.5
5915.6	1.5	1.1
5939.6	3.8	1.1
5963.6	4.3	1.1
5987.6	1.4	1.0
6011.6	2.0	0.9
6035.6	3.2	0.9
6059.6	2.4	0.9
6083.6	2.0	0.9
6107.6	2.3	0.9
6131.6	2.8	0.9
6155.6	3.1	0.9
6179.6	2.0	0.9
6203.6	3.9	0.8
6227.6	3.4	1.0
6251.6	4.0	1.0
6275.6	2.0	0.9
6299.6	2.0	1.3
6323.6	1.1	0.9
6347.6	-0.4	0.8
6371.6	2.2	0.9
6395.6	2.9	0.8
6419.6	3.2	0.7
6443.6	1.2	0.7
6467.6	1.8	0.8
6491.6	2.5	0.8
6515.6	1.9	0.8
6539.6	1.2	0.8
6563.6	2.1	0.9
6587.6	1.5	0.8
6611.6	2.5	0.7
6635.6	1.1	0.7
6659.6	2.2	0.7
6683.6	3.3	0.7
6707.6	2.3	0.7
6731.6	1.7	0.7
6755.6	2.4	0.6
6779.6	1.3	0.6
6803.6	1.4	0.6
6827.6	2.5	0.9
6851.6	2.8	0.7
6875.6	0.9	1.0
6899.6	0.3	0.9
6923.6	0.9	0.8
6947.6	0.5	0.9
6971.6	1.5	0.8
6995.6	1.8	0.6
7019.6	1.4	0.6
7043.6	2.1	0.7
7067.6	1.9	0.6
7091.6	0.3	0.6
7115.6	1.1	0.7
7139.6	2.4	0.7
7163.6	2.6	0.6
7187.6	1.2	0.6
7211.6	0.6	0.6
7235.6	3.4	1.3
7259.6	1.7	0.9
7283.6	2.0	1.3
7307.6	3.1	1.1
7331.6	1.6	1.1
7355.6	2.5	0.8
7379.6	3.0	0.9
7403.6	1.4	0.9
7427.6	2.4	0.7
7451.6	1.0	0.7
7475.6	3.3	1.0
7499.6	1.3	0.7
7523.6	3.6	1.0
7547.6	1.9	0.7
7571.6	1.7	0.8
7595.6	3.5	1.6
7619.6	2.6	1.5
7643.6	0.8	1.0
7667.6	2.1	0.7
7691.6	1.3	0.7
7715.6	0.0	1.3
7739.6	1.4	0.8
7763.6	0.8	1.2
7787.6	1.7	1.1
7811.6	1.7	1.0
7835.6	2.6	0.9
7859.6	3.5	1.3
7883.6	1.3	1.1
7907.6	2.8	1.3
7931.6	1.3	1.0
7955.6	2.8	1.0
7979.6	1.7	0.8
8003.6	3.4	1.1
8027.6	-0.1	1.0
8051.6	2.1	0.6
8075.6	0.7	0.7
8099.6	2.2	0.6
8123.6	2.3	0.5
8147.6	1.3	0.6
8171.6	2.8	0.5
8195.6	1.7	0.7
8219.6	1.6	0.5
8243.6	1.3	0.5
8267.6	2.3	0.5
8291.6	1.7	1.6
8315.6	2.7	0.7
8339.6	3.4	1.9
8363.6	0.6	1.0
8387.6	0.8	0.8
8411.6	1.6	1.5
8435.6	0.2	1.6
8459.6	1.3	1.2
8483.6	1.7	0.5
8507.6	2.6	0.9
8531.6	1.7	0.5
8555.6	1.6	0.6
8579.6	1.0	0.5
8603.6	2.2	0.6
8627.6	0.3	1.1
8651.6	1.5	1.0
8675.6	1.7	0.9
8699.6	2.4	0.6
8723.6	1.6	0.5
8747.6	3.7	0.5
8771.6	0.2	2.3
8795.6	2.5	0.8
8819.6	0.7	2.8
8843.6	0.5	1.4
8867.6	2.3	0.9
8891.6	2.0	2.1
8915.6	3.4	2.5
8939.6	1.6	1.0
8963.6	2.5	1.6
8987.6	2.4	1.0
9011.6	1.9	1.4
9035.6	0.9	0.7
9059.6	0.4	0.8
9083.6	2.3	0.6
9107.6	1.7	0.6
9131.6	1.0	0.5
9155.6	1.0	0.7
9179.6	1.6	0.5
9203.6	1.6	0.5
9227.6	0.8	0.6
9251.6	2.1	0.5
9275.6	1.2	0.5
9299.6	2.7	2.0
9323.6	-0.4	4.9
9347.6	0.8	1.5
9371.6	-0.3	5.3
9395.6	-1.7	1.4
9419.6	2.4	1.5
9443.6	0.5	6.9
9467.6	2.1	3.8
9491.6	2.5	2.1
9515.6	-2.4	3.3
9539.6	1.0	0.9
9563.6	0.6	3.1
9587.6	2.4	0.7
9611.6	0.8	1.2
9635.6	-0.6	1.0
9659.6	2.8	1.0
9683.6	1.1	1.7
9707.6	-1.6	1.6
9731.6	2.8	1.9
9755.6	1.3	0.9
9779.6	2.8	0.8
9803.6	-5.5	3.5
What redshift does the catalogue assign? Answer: 0.33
